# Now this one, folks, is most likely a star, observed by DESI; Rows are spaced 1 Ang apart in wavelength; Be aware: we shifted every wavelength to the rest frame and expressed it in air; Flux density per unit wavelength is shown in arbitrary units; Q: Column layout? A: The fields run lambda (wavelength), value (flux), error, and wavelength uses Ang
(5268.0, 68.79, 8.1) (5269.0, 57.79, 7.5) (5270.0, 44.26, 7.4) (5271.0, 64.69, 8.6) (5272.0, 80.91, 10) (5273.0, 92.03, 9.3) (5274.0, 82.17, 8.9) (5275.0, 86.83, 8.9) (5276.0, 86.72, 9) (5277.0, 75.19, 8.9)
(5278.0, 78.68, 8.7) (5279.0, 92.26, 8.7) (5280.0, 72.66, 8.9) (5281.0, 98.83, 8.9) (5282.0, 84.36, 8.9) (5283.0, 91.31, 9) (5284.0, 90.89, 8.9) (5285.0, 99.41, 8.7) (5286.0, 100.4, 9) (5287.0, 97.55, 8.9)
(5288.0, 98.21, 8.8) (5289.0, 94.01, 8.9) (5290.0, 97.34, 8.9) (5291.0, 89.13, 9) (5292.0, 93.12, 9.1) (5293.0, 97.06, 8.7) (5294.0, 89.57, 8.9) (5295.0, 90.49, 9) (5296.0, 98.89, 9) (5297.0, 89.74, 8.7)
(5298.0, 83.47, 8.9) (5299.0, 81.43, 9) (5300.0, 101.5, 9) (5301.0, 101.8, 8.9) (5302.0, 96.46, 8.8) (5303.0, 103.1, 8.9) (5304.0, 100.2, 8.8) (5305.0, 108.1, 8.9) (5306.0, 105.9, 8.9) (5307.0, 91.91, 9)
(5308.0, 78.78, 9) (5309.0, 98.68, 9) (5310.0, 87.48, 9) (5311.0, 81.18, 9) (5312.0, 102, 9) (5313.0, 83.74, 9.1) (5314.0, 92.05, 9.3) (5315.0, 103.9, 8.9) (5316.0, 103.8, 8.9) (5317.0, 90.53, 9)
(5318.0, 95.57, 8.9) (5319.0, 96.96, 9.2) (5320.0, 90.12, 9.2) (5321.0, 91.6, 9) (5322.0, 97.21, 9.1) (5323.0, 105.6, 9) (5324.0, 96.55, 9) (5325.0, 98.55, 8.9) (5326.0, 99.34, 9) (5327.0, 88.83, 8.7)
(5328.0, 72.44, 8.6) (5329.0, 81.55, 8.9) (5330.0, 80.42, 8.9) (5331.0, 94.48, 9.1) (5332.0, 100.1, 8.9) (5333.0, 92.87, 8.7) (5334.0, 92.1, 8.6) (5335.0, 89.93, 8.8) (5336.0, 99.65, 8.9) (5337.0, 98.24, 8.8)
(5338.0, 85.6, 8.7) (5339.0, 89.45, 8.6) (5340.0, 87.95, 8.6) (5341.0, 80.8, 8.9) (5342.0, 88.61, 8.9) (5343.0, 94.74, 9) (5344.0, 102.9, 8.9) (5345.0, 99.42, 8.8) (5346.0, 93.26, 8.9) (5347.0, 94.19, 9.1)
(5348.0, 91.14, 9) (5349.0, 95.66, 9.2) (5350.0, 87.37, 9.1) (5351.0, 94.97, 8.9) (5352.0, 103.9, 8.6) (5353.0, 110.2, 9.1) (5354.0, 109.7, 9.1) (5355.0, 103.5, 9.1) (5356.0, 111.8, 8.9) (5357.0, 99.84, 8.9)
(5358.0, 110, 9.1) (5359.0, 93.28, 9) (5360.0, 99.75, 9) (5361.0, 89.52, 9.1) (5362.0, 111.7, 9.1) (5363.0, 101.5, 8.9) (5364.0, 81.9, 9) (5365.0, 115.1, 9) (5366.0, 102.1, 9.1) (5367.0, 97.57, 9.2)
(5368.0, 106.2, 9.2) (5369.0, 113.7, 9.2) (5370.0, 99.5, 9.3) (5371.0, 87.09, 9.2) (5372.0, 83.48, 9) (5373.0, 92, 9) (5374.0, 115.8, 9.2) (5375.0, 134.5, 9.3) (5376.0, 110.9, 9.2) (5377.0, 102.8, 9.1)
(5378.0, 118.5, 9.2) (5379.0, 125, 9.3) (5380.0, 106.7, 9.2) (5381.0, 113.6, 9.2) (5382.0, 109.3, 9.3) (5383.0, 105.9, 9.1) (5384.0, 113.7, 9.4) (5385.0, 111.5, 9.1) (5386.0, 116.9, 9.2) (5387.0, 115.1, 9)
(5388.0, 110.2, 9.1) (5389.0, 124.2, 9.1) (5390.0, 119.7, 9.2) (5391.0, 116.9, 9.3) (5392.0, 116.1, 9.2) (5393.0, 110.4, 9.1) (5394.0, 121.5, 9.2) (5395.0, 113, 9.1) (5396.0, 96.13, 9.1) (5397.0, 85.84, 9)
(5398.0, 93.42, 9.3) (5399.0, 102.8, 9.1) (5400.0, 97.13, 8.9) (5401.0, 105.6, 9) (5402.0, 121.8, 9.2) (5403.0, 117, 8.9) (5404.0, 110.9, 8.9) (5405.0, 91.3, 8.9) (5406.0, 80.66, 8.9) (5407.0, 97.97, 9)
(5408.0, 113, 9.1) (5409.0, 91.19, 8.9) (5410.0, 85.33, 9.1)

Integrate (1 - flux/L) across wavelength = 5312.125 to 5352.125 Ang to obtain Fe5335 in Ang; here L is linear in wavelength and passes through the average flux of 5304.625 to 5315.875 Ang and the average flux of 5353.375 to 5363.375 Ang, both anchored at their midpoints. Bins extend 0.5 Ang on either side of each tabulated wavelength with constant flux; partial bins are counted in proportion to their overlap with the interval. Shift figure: 2.1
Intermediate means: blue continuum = 94.1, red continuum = 103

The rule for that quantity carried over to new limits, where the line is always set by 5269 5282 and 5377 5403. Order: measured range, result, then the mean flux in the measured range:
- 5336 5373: 1.2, 97.6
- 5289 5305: -1.8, 94.6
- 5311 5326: -0.8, 95.9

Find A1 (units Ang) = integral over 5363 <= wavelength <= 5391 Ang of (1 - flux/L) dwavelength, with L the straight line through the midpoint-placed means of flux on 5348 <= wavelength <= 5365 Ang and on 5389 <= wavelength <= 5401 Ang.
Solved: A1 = -1.2 Ang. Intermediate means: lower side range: 100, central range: 109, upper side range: 107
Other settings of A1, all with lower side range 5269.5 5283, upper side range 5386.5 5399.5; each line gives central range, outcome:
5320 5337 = 0.1 Ang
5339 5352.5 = 0.6 Ang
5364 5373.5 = 0.4 Ang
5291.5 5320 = -2.2 Ang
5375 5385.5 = -0.6 Ang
